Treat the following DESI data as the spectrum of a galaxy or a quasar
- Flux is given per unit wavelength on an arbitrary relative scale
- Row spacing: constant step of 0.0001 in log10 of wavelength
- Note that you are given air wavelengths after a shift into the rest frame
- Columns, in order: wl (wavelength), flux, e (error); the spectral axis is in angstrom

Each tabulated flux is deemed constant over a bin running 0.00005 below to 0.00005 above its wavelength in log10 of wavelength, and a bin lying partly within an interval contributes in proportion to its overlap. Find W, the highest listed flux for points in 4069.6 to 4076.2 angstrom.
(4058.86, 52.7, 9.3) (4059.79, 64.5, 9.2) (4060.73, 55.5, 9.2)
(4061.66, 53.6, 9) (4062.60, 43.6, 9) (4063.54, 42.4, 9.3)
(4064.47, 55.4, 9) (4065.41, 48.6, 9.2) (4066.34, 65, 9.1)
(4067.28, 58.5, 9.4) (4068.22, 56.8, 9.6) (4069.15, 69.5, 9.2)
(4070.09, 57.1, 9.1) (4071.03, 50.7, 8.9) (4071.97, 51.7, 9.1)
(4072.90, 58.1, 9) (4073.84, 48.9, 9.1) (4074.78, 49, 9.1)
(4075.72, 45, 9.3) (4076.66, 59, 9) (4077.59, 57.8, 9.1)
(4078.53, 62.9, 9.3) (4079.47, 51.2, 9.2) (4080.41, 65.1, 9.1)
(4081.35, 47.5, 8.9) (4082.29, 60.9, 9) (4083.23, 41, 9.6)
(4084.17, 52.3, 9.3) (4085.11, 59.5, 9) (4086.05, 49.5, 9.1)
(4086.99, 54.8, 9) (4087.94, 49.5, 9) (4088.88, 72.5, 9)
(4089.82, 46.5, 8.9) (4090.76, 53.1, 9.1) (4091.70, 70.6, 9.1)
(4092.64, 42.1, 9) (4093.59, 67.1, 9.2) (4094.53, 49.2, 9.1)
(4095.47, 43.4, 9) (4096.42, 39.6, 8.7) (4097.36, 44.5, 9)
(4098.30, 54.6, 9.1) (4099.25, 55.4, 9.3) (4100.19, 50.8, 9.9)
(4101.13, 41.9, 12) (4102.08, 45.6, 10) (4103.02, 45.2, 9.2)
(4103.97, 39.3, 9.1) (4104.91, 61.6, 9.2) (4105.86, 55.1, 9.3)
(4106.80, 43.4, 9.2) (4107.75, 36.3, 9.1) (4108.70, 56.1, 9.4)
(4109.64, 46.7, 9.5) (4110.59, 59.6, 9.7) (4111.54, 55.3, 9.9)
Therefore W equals 58.1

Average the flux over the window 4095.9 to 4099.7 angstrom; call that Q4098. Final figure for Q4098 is 48.4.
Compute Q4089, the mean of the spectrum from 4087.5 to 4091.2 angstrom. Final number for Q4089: 55.5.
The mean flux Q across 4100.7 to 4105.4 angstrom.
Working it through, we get 46.7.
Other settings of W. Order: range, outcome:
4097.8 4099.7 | 55.4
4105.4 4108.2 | 55.1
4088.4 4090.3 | 72.5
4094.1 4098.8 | 54.6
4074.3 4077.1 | 59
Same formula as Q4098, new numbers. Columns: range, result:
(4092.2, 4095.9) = 50.6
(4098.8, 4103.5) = 47.8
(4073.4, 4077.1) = 50.4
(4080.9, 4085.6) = 52.3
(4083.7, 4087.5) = 53.9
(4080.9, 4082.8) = 54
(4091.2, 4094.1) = 59.7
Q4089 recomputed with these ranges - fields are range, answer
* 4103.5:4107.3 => 49.8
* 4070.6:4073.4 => 53.6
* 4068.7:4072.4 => 57.1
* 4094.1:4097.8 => 44.1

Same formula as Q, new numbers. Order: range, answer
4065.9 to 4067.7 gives 61.7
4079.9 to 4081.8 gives 56.3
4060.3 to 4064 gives 48.7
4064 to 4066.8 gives 56.4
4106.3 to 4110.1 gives 45.7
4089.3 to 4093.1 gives 53.5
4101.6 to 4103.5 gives 45.2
